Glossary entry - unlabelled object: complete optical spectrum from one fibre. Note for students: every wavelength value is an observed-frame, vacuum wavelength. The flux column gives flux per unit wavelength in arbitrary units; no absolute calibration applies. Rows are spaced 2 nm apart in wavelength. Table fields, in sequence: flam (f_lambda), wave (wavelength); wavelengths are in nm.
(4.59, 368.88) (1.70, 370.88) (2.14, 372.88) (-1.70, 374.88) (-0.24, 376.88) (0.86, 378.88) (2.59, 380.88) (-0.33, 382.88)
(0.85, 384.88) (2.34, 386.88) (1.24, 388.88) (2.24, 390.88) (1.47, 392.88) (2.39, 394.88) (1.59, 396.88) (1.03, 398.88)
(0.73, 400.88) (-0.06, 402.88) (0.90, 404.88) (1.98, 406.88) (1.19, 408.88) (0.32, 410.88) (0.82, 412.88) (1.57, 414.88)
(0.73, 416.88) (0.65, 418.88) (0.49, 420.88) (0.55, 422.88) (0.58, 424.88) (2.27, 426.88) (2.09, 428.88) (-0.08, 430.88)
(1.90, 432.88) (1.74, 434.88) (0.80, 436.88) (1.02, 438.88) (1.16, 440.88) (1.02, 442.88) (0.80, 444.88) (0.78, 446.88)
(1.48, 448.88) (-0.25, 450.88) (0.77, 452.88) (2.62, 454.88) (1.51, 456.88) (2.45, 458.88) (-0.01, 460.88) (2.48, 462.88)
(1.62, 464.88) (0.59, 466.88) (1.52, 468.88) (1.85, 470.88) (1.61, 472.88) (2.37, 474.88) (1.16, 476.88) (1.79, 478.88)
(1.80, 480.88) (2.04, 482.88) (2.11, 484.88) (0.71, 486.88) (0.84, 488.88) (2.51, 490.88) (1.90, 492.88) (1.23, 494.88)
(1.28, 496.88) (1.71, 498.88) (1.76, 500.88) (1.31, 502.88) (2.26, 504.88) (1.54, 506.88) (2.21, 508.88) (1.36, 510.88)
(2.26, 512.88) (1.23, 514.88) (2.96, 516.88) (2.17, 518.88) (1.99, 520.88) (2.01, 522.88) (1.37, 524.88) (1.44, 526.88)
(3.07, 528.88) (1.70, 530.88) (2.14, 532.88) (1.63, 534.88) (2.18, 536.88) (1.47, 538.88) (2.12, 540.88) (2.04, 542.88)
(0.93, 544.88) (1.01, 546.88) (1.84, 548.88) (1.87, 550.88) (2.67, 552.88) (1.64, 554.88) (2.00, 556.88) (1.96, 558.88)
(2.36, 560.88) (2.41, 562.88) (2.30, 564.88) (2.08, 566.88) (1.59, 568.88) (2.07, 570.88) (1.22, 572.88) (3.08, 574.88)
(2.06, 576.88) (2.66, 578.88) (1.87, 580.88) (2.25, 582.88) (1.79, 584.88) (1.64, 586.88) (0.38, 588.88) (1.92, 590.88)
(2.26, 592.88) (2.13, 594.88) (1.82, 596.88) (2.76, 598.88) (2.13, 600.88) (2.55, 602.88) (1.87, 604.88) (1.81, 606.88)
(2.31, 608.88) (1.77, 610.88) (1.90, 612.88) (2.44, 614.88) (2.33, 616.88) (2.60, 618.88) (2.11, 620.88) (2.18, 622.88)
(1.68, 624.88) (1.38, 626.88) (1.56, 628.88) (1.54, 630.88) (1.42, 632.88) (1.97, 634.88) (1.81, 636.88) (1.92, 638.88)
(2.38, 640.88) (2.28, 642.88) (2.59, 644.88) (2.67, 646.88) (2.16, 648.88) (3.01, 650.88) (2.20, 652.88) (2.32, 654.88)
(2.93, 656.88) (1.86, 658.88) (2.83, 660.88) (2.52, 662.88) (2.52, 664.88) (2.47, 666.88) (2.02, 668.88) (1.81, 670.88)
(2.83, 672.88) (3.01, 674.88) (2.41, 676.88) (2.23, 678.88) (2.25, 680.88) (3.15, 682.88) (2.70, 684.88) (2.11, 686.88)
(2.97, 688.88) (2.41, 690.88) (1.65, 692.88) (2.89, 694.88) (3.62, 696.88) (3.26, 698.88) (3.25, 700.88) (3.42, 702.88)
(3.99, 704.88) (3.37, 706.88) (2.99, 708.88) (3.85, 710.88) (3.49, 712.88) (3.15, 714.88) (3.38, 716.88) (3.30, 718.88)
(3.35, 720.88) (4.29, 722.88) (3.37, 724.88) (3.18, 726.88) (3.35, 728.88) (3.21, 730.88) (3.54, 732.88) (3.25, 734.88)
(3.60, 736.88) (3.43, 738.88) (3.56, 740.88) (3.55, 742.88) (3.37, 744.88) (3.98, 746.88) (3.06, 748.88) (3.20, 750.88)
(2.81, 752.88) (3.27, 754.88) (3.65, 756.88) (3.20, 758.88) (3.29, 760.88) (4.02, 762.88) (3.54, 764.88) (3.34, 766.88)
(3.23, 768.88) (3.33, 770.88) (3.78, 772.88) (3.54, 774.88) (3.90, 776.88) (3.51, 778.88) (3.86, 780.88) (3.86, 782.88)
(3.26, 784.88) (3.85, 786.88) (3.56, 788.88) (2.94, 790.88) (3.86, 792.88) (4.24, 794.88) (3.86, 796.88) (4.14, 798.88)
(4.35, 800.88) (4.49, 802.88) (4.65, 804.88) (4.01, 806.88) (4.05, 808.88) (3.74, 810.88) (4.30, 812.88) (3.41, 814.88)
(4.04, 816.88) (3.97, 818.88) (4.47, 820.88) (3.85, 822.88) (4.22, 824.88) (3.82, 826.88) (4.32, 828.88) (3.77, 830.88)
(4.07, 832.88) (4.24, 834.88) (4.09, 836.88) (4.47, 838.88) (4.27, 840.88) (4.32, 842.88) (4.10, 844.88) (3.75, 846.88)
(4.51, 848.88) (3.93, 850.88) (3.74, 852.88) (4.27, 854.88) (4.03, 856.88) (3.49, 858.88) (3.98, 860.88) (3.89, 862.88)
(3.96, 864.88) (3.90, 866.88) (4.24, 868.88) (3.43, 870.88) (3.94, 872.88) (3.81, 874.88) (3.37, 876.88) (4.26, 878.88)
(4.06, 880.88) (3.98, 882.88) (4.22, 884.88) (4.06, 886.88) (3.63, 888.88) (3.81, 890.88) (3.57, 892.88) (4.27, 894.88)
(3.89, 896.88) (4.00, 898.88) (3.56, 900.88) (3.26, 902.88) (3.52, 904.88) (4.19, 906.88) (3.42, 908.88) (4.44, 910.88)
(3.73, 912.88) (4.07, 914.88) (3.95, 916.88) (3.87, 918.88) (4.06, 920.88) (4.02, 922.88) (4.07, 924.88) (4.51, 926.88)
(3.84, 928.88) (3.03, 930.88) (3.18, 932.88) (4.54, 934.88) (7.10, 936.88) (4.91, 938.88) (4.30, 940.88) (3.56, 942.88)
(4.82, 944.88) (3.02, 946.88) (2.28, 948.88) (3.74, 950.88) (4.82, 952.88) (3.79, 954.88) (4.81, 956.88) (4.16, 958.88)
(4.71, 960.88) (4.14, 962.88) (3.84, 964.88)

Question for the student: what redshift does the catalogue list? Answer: 0.746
